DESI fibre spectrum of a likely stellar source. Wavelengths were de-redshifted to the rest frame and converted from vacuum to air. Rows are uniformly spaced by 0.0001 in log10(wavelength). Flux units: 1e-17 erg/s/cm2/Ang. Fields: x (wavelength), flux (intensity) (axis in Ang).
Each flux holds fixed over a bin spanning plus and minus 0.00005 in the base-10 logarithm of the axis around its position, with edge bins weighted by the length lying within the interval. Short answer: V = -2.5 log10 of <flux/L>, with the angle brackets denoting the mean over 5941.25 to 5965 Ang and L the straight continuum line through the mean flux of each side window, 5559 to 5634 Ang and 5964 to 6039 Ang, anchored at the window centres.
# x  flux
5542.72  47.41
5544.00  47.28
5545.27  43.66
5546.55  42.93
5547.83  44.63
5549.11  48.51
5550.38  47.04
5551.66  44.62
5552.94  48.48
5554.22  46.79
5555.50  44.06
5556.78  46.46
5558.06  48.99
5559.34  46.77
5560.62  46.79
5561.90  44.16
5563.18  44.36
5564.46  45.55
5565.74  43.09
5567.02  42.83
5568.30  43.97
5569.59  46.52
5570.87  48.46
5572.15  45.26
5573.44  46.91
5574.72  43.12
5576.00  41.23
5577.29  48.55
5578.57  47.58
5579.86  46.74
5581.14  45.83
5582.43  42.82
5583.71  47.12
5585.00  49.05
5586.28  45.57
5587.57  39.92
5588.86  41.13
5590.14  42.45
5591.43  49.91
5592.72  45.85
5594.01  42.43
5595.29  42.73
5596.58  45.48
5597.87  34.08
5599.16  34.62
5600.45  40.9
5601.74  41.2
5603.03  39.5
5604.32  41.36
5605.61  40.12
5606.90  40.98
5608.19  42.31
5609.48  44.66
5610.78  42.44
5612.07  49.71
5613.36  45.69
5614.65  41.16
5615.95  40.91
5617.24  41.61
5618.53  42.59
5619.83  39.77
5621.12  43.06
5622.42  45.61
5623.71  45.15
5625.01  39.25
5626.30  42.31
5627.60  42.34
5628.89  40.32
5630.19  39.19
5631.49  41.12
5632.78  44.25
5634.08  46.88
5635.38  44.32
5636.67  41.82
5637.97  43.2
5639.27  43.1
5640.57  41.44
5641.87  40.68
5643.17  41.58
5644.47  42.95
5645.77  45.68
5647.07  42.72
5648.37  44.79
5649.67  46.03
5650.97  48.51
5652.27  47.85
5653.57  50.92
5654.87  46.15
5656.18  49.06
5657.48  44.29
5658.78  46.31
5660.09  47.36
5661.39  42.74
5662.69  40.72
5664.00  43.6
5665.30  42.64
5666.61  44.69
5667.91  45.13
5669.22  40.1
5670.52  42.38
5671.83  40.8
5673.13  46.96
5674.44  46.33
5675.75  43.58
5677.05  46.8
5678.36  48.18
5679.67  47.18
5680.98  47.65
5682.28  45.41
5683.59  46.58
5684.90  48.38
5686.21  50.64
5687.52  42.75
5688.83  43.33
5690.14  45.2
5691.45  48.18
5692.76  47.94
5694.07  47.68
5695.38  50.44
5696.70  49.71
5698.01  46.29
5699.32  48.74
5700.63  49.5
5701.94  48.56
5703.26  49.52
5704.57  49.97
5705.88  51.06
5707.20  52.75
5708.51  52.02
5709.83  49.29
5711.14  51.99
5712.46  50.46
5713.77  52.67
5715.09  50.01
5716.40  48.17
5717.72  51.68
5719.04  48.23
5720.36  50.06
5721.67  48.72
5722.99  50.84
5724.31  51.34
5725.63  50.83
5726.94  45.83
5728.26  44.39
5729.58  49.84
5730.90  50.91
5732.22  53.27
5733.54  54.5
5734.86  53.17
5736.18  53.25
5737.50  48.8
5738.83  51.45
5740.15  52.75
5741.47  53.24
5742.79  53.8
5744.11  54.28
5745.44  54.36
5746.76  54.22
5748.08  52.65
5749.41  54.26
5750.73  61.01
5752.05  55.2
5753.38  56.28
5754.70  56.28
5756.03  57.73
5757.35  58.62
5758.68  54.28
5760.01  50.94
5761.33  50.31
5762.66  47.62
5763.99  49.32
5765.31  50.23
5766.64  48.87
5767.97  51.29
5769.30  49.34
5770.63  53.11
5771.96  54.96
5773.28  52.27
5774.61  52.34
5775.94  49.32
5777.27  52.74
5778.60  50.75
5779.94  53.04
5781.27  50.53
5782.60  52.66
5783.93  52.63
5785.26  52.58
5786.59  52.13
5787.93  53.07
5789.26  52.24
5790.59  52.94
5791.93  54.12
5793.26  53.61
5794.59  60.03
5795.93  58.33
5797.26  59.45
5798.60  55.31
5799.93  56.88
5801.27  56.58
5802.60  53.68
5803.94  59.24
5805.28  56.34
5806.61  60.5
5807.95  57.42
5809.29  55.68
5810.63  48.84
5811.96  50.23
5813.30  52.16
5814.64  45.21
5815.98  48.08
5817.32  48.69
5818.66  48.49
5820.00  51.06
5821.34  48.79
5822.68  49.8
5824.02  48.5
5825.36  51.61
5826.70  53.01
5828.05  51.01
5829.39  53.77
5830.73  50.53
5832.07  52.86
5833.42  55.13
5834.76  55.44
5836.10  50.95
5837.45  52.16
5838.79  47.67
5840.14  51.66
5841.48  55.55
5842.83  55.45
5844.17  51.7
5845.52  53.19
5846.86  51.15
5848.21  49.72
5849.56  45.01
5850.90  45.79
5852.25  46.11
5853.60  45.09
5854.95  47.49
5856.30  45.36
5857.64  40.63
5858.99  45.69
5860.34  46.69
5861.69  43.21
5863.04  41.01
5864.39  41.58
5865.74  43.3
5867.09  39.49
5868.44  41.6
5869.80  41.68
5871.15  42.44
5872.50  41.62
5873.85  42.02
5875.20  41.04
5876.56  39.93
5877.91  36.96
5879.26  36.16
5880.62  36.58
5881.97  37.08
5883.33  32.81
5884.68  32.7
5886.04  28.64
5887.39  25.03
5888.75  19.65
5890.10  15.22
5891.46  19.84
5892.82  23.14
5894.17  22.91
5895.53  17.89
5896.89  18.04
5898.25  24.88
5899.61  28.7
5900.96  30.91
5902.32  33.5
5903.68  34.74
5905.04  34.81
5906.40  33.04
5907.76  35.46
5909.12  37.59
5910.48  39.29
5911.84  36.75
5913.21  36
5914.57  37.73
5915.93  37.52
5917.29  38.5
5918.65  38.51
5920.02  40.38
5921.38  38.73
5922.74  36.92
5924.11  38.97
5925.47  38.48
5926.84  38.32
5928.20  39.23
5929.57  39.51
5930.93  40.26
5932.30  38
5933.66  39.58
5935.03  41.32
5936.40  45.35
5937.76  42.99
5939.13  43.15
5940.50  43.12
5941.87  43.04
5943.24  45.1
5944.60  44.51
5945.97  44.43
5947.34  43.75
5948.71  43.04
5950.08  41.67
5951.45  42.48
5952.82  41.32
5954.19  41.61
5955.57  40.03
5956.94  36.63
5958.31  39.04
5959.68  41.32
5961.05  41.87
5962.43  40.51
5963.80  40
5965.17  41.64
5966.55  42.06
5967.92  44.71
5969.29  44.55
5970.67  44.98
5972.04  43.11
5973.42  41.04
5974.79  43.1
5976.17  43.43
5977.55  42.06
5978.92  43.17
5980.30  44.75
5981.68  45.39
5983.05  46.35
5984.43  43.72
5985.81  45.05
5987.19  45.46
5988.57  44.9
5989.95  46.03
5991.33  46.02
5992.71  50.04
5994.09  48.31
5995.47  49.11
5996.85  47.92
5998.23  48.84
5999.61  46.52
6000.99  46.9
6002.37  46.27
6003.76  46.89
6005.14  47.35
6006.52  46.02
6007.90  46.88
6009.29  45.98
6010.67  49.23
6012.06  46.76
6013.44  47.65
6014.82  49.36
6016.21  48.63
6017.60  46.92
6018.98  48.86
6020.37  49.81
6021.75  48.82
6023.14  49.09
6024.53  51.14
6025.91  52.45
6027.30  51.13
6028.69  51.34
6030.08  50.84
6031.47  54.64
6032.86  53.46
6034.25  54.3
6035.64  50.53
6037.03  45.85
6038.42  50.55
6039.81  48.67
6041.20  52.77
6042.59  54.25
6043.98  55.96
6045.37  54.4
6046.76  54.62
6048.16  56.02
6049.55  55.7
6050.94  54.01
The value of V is 0.12 mag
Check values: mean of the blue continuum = 43.4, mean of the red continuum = 47.2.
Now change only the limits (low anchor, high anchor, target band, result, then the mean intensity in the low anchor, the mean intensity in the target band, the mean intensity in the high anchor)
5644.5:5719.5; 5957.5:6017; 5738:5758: -0.18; 47.1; 55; 45.2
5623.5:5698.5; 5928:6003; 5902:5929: 0.17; 44.9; 37.3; 43.5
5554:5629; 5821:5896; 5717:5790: -0.21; 43.7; 52.1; 42.5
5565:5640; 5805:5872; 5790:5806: -0.17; 43.3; 56.4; 49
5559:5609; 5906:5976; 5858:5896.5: 0.19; 43.8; 34.8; 40.6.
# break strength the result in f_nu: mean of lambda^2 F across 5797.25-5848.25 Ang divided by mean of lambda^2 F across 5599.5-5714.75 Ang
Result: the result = 1.23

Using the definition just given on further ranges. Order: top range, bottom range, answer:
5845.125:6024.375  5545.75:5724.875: 1.00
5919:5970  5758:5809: 0.82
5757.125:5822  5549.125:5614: 1.28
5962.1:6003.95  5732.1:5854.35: 0.91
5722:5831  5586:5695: 1.26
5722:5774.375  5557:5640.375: 1.27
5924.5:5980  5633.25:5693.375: 1.03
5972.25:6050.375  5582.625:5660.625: 1.28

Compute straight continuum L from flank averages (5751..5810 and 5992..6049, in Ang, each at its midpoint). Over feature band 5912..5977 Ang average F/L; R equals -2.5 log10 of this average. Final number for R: 0.239 mag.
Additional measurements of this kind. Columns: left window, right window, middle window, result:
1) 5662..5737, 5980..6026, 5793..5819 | -0.14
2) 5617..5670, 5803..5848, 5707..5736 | -0.07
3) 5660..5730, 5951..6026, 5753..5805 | -0.14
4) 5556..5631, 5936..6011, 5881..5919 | 0.40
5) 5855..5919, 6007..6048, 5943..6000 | 0.01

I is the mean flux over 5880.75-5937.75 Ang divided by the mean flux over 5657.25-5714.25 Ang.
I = 0.71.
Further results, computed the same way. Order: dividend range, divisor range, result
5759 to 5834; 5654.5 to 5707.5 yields 1.13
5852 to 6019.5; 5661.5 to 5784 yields 0.81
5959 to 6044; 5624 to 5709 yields 1.04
